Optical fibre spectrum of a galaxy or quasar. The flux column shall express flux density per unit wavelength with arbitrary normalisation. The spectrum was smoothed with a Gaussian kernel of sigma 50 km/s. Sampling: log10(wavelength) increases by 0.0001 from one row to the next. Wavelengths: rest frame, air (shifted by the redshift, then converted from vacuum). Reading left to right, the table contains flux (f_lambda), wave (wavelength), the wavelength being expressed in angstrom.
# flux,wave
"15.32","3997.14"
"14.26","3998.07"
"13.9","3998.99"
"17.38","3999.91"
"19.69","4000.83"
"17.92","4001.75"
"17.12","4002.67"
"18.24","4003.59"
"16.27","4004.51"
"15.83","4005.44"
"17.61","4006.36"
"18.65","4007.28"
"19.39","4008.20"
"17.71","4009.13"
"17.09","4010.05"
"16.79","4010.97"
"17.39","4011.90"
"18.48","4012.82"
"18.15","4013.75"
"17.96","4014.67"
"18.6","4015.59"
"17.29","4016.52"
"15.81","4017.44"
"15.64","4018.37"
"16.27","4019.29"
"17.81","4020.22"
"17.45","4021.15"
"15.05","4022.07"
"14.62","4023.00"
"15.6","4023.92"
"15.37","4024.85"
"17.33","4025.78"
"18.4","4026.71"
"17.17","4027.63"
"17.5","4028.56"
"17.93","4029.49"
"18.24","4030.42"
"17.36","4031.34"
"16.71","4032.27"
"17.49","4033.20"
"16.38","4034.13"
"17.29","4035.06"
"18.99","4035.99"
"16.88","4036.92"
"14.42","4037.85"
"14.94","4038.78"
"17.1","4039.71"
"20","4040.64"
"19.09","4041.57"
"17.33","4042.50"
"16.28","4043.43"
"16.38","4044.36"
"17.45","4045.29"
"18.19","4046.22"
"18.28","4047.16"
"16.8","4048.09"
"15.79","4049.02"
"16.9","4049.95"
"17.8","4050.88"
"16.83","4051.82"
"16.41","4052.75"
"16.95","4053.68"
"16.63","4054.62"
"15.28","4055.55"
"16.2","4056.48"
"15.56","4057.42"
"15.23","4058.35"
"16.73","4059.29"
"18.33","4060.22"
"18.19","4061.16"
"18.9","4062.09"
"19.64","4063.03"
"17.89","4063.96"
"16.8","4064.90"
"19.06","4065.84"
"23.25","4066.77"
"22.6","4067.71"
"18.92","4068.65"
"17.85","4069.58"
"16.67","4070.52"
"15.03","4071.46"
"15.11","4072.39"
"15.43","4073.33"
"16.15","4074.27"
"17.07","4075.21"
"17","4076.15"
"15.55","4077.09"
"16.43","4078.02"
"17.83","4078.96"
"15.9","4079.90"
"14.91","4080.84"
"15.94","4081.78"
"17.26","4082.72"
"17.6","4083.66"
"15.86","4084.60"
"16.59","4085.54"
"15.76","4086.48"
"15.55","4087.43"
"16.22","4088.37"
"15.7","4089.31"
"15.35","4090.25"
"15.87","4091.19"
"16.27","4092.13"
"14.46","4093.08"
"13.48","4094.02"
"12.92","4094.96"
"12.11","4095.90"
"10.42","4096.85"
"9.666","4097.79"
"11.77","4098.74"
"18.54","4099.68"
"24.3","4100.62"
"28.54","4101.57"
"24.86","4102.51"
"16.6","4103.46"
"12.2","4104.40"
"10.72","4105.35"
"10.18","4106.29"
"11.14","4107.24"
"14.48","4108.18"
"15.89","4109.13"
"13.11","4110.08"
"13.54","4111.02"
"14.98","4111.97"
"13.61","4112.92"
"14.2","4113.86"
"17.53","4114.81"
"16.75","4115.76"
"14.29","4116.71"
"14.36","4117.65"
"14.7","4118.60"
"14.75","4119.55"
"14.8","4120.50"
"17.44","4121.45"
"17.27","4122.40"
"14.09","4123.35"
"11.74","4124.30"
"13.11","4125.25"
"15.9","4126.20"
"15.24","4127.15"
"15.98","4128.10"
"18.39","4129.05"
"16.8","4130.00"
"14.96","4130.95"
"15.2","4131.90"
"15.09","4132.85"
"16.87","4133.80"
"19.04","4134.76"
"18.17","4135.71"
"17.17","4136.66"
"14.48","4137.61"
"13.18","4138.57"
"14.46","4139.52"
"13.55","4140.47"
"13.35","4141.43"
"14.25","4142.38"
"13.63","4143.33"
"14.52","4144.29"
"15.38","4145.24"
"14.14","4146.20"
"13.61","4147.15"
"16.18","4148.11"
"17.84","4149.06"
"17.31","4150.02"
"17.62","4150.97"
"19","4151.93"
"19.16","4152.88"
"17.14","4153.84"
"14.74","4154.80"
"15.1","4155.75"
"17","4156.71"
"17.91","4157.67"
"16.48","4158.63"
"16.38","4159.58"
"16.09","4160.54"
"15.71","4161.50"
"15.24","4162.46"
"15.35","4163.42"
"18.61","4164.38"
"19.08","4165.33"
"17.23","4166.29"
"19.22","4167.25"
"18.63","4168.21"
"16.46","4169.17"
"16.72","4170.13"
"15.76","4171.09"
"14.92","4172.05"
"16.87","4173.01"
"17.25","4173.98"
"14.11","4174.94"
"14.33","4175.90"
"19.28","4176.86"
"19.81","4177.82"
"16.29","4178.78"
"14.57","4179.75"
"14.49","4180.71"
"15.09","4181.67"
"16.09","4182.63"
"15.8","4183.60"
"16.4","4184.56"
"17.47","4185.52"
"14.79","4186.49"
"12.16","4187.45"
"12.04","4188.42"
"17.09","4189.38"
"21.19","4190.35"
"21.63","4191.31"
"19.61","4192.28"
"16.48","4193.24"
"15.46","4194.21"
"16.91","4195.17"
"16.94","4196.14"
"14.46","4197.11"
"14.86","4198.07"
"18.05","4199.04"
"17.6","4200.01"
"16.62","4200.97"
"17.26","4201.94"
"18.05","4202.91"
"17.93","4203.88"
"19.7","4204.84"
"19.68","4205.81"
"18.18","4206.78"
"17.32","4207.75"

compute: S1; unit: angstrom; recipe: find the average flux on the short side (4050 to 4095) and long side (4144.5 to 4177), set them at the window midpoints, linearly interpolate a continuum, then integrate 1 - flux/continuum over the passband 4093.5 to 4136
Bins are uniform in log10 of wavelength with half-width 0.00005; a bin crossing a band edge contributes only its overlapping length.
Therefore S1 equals 3.5 angstrom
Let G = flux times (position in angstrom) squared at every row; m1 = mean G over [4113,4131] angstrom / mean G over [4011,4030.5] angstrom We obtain 0.9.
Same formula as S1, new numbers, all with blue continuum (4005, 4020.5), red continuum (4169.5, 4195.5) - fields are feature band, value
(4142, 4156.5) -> 0.5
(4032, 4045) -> 0.1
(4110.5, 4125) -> 1.6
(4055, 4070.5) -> -0.9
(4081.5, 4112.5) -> 2.8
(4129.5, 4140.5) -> 0.6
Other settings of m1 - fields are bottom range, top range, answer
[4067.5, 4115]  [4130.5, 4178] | 1.06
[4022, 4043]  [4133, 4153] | 0.98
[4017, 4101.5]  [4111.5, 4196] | 1.01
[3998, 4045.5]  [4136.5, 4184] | 1.01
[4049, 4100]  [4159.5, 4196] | 1.07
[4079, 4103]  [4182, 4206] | 1.09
